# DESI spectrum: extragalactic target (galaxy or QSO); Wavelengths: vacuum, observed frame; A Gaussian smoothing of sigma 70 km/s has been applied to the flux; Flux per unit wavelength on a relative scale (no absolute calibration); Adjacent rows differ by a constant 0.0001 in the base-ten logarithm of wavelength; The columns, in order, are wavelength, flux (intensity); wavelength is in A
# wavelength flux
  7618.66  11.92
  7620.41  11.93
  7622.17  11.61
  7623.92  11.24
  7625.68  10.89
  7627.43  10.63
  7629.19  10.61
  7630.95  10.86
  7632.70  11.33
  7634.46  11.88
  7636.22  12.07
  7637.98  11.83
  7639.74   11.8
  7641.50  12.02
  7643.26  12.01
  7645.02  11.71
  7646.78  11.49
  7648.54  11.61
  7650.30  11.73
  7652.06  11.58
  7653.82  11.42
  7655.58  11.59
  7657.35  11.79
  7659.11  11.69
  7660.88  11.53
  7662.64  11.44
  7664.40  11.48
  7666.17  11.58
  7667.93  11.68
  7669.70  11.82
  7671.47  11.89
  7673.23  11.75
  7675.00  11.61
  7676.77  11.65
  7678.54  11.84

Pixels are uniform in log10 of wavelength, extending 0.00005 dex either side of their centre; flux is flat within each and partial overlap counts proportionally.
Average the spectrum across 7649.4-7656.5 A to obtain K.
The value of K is 11.6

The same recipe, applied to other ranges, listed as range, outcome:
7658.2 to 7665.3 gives 11.5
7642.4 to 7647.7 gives 11.7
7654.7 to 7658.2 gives 11.7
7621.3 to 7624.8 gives 11.4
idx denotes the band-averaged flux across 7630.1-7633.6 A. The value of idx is 11.1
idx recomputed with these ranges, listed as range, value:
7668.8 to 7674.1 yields 11.8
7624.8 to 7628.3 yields 10.8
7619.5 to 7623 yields 11.8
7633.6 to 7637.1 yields 12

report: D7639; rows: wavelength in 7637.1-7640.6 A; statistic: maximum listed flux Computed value 11.83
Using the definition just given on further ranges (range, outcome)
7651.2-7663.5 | 11.79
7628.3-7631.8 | 10.86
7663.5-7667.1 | 11.58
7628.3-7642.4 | 12.07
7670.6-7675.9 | 11.89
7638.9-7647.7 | 12.02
